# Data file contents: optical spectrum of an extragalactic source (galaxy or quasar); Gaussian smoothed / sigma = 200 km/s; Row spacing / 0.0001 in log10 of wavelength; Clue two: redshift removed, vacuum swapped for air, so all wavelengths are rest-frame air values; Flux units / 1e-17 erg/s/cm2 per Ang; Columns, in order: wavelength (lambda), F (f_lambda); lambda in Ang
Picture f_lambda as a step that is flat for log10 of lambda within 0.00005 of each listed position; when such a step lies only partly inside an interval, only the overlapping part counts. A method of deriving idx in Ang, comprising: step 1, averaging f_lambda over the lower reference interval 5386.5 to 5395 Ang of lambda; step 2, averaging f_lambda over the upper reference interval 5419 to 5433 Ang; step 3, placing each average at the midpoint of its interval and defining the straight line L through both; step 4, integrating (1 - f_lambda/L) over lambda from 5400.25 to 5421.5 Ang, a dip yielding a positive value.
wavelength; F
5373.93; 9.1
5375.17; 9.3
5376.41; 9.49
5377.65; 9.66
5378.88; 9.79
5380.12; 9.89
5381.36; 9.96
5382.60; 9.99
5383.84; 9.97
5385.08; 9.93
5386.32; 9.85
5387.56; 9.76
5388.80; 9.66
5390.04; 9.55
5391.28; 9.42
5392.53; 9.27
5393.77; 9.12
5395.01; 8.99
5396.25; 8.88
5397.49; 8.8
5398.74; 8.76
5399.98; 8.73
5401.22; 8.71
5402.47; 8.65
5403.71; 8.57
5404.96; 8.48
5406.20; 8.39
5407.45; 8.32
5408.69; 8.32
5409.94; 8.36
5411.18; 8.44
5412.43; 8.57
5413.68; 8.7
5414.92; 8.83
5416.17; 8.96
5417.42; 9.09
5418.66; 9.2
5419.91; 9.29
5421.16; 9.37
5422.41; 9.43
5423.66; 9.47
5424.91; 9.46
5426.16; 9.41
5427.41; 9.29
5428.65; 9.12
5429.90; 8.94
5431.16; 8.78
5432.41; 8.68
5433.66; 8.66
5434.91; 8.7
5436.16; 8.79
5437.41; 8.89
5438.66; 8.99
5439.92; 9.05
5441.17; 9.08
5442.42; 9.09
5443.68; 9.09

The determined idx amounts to 1.4 Ang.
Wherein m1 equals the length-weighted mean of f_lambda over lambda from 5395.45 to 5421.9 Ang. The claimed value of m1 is 8.74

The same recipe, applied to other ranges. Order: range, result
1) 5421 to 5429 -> 9.38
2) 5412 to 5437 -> 9.04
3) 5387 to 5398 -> 9.28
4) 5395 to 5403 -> 8.77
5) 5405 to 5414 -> 8.44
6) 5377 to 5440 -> 9.1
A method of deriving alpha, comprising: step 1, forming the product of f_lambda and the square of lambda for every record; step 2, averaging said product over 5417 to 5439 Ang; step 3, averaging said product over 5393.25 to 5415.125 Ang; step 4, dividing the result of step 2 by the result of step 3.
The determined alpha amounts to 1.1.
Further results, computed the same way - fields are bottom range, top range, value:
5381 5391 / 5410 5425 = 0.93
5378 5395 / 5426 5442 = 0.94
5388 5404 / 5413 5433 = 1.02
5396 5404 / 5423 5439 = 1.05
